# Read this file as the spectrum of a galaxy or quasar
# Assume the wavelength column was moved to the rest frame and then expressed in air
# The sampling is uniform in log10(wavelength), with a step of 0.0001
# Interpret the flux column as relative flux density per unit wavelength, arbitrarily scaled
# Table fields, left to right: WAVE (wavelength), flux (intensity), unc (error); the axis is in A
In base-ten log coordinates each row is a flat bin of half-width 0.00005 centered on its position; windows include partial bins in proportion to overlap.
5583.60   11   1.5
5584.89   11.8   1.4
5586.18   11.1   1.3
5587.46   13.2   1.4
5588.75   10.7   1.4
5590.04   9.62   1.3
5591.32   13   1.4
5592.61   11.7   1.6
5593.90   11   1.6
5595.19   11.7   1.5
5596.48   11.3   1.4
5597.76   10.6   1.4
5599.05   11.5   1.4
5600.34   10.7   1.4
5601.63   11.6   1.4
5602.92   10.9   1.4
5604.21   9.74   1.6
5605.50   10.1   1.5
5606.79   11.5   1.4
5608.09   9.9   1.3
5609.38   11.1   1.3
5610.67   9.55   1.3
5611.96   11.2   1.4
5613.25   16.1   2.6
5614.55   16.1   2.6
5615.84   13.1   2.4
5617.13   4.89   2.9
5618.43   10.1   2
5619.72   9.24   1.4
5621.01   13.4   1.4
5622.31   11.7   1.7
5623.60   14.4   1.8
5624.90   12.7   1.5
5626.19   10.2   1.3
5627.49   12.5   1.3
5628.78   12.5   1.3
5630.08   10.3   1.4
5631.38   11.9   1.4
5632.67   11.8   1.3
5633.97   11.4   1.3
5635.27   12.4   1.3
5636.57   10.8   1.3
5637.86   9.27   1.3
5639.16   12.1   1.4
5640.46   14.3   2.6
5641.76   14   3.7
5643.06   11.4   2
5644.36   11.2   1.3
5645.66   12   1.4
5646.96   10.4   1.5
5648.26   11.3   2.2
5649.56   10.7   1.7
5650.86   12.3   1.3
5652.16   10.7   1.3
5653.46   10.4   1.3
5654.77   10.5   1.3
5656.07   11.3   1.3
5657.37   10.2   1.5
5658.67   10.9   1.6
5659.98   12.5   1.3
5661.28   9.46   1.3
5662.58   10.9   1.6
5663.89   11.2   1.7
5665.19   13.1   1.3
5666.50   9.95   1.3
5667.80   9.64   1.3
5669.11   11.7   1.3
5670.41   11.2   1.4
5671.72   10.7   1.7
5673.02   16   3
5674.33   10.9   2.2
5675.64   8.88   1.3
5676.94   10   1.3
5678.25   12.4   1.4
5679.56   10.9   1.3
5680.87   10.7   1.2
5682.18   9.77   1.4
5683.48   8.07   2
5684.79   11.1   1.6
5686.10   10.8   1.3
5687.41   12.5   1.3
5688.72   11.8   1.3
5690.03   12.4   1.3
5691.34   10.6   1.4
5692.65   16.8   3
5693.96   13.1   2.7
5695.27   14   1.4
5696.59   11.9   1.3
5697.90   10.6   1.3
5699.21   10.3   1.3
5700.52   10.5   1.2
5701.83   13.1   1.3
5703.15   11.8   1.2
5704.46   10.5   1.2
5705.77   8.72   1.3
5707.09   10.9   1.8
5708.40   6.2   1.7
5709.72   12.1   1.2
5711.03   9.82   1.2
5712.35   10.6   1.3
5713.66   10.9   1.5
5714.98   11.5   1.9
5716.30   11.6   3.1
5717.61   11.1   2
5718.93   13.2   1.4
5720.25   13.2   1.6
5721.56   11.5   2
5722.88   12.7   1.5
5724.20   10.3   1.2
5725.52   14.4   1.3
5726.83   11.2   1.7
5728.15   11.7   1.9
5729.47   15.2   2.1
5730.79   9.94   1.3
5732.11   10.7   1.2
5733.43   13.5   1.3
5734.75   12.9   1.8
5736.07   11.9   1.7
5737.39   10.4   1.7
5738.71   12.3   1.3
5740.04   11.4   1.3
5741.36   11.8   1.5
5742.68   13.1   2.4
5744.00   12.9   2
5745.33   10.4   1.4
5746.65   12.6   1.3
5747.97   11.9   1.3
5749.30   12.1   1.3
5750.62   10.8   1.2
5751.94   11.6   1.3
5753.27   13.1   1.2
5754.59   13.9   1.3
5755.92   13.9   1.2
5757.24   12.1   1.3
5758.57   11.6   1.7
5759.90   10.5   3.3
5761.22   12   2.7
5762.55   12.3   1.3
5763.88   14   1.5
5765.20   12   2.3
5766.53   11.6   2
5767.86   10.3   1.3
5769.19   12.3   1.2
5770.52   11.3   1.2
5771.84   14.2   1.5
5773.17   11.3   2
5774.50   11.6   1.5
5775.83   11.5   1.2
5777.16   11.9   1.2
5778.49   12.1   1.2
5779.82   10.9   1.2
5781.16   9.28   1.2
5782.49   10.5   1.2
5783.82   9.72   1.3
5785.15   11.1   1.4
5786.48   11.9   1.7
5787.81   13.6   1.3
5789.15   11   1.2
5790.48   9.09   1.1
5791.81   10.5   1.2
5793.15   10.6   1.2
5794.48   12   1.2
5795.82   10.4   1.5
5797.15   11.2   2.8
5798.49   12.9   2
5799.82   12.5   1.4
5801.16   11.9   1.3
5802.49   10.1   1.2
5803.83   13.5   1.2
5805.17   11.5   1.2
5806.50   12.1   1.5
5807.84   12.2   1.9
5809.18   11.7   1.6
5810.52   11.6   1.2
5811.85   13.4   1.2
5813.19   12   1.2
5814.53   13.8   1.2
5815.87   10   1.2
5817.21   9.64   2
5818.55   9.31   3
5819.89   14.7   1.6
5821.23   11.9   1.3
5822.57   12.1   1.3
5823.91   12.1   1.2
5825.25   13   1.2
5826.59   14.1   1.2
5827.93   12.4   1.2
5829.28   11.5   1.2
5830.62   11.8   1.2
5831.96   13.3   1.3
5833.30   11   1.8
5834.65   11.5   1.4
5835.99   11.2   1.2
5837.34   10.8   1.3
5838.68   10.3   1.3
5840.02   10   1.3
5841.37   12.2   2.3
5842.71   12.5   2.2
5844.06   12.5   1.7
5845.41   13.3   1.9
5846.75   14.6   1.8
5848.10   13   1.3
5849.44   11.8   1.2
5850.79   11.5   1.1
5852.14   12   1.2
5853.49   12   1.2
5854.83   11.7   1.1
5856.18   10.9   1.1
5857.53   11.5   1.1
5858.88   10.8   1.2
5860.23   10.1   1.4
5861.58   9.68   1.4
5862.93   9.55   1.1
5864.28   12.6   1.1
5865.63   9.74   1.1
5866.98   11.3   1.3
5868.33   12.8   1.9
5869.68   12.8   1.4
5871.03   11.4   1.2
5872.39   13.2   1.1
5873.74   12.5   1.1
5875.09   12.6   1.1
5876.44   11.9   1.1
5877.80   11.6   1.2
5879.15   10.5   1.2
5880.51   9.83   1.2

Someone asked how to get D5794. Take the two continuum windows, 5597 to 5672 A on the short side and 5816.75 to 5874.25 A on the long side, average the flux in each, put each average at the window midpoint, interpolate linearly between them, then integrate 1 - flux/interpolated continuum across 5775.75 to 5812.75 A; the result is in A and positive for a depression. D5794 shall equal 0.7 A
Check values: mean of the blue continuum 11.3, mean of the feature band 11.5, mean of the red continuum 11.8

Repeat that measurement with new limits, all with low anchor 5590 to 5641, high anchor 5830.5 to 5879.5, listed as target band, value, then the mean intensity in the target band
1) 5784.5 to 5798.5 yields 0.5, 11.2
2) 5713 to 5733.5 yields -0.8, 12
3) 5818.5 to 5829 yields -0.8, 12.6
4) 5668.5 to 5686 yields 0.9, 10.9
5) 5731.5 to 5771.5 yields -1.6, 12.1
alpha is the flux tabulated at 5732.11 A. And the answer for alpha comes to 10.7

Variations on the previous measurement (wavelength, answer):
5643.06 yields 11.4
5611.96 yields 11.2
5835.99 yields 11.2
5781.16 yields 9.28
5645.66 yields 12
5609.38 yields 11.1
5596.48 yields 11.3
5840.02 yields 10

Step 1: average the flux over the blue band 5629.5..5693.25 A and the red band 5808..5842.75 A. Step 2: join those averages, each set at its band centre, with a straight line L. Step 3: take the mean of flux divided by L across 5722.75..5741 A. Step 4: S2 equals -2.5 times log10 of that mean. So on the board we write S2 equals -0.04 mag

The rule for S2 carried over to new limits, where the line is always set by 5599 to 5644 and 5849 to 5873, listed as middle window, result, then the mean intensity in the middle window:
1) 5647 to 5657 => 0.05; 11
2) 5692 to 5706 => -0.05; 12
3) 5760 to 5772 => -0.06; 12.1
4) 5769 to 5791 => 0.01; 11.4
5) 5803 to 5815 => -0.09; 12.4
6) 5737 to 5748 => -0.04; 11.9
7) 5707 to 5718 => 0.10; 10.5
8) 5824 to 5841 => -0.03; 11.8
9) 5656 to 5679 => 0.03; 11.2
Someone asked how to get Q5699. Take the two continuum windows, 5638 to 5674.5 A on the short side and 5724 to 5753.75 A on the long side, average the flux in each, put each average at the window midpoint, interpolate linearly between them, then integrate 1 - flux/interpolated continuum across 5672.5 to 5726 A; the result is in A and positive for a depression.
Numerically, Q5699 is 1.6 A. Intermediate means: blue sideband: 11.4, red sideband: 12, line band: 11.4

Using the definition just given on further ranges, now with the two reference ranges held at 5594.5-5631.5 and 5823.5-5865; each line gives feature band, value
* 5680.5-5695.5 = -0.3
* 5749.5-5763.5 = -0.7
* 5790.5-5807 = 0.3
